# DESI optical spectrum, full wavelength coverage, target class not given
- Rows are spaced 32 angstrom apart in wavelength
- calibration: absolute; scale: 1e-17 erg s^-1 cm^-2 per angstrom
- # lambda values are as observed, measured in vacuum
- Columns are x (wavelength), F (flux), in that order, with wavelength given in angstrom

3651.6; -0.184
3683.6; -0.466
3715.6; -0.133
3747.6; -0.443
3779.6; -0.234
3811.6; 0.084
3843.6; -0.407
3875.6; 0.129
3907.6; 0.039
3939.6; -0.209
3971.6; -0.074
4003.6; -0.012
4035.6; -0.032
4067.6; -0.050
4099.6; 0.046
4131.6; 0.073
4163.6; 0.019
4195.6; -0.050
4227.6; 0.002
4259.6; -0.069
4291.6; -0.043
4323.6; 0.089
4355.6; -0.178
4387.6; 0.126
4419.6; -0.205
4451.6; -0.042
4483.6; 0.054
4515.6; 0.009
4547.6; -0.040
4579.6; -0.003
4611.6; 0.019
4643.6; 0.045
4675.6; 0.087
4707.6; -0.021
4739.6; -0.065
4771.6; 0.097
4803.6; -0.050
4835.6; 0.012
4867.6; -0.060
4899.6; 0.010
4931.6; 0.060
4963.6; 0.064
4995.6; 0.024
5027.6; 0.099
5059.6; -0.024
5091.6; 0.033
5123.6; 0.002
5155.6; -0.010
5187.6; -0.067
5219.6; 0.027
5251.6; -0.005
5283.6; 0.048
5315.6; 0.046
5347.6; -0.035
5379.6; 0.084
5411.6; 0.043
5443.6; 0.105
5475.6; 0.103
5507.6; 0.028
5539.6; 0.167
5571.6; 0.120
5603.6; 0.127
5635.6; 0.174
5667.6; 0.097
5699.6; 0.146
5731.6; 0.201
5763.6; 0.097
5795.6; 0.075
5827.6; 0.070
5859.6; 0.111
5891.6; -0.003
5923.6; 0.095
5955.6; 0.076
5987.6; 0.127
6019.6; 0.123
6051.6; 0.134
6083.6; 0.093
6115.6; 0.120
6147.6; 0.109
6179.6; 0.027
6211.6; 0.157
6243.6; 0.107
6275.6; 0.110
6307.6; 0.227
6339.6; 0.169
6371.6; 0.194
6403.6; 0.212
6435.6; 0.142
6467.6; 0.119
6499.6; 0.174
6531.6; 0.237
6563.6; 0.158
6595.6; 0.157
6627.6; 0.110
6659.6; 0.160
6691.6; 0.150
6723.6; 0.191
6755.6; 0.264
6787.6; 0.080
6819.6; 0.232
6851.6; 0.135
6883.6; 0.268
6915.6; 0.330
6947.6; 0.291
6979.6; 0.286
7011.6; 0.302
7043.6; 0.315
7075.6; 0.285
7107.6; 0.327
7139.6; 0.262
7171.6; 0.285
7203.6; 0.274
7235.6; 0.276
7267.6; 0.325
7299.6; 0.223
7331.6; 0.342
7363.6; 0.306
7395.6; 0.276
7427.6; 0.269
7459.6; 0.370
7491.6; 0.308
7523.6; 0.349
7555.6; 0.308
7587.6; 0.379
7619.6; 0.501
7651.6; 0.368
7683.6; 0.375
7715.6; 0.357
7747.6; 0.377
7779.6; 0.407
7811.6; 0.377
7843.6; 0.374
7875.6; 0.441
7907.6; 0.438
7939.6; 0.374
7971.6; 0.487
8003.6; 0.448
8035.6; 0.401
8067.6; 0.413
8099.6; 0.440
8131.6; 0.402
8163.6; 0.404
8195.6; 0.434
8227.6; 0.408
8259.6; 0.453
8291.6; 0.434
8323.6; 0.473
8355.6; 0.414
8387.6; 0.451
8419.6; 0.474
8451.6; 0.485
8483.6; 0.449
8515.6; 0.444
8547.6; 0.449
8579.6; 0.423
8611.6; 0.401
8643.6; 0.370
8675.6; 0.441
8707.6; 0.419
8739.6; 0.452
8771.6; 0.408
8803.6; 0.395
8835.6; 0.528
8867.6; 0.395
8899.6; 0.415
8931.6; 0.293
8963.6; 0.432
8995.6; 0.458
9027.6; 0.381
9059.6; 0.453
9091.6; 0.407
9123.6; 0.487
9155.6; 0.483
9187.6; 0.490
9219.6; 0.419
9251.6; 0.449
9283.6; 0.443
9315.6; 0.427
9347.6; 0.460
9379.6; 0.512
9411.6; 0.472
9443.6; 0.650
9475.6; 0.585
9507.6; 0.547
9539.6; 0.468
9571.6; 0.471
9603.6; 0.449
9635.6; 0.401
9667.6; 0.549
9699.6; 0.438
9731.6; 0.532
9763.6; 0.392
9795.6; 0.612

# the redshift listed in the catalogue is 0.726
